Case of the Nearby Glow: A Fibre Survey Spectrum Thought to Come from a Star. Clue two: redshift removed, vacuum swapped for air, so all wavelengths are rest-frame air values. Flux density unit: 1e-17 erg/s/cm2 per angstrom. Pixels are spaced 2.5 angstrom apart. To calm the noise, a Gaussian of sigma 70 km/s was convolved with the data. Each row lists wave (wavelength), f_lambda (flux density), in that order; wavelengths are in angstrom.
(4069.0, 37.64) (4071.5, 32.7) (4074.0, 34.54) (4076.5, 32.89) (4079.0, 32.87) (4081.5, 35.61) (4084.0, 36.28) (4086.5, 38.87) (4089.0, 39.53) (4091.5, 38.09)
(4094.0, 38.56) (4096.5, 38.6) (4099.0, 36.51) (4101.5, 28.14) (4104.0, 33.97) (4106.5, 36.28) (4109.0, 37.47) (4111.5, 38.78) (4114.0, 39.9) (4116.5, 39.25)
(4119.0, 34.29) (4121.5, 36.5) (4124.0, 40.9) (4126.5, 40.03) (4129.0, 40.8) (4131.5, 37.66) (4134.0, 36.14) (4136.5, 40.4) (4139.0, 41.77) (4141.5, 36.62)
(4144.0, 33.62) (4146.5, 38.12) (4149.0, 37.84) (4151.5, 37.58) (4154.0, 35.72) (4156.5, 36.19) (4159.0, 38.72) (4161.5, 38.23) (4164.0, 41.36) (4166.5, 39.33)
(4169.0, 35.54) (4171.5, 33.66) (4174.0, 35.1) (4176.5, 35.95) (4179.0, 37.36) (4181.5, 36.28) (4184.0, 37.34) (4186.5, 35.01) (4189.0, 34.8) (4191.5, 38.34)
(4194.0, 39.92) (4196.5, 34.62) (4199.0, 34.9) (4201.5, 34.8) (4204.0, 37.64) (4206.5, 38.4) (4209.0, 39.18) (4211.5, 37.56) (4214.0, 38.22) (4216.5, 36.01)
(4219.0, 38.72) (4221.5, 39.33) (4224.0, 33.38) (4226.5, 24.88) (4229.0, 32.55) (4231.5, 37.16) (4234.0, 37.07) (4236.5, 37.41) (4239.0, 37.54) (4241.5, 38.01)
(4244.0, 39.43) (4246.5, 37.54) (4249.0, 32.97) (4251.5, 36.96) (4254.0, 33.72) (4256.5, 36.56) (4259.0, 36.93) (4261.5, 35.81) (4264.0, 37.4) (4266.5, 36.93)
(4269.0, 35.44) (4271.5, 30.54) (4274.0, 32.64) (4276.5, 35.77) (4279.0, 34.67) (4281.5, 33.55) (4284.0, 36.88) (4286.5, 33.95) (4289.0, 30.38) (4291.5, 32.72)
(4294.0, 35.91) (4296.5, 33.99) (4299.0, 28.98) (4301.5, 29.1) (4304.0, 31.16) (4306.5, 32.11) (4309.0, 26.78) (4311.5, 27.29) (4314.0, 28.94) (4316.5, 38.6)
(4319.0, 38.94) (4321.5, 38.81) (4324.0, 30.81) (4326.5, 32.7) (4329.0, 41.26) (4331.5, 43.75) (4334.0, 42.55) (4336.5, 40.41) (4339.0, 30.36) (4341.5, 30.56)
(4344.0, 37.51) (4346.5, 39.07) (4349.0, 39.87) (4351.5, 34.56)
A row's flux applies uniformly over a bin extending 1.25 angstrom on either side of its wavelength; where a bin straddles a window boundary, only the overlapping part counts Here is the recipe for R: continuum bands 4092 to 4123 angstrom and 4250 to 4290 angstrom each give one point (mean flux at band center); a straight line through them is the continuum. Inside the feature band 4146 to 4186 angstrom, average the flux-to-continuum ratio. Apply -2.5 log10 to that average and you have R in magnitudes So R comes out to -0.03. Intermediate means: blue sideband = 36.6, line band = 37.1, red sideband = 34.9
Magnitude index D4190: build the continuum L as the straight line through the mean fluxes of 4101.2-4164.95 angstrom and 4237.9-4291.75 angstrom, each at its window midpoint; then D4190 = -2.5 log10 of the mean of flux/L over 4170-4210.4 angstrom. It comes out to 0.01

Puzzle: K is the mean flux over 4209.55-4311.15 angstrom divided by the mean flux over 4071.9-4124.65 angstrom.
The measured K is 0.95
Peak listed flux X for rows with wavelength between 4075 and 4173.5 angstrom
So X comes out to 41.77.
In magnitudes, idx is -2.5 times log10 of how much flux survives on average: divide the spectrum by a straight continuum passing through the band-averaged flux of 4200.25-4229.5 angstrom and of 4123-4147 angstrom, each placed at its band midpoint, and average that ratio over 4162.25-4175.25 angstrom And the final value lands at 0.01 mag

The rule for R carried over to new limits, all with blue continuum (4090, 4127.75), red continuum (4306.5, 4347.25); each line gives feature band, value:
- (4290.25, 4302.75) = 0.11 mag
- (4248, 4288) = 0.03 mag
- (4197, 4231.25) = 0.01 mag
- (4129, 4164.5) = -0.03 mag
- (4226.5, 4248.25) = -0.01 mag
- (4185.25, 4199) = 0.00 mag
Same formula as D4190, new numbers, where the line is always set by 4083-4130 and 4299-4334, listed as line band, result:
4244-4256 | -0.02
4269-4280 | 0.03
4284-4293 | 0.04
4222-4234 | 0.08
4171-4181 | 0.02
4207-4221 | -0.07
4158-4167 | -0.08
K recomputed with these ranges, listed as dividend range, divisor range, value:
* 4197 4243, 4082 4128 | 0.97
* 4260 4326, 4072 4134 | 0.91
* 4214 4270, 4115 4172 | 0.95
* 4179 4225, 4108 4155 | 0.97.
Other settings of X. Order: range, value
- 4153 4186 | 41.36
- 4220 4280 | 39.43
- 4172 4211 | 39.92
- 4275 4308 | 36.88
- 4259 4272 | 37.4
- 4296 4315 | 33.99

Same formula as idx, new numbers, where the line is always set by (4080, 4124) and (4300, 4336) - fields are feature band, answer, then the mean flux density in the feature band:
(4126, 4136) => -0.06 mag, 38.7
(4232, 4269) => -0.04 mag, 36.7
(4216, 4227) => 0.02 mag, 35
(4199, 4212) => -0.04 mag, 37.3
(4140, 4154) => -0.01 mag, 36.8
